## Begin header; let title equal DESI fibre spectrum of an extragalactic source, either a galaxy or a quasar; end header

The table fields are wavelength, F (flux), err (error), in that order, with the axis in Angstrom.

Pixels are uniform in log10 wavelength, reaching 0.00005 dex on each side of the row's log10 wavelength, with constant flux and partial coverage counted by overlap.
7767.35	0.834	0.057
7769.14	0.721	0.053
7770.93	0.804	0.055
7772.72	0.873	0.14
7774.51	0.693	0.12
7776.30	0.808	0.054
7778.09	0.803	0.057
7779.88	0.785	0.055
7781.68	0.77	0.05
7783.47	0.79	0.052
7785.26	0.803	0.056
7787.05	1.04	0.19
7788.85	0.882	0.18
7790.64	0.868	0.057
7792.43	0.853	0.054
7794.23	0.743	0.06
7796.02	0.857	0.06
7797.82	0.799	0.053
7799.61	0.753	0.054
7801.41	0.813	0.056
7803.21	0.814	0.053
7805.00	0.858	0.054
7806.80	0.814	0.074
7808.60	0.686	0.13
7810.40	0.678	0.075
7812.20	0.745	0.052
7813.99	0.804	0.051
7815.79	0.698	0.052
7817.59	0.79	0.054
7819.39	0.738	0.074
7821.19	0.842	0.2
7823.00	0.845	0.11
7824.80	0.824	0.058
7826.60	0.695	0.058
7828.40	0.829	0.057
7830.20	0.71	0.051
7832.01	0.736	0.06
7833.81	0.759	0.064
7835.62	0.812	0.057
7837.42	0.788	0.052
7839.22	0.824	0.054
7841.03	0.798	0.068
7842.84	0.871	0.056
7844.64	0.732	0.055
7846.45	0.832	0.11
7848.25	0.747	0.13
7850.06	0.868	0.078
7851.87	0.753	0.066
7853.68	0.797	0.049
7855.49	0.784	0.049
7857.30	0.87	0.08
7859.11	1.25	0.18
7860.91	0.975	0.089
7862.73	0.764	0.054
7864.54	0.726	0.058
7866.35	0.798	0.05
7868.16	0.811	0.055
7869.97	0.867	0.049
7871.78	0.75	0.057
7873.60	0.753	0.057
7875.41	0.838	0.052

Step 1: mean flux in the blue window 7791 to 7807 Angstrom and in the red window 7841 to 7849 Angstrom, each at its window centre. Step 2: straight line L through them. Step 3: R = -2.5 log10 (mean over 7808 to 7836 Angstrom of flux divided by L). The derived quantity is 0.06 mag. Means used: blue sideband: 0.813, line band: 0.762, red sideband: 0.797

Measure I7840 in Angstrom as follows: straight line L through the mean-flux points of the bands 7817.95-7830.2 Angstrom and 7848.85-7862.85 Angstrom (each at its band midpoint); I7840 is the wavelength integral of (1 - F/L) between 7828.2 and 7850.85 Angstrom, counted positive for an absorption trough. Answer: 1.2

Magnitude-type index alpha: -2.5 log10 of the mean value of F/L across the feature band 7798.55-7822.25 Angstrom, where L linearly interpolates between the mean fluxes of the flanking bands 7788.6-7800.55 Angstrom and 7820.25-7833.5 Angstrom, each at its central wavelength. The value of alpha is 0.04 mag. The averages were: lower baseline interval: 0.819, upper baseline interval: 0.782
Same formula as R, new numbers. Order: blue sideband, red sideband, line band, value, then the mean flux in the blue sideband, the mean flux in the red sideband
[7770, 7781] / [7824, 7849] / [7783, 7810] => -0.044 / 0.793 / 0.783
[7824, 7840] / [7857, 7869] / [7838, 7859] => 0.015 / 0.775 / 0.886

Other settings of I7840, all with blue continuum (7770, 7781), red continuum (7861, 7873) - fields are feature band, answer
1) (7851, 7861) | -1.3 Angstrom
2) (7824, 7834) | 0.5 Angstrom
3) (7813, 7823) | 0.2 Angstrom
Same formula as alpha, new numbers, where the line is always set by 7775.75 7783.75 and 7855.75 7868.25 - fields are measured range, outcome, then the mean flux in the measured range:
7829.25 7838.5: 0.12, 0.763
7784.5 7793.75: -0.11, 0.884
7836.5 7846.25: 0.07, 0.805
